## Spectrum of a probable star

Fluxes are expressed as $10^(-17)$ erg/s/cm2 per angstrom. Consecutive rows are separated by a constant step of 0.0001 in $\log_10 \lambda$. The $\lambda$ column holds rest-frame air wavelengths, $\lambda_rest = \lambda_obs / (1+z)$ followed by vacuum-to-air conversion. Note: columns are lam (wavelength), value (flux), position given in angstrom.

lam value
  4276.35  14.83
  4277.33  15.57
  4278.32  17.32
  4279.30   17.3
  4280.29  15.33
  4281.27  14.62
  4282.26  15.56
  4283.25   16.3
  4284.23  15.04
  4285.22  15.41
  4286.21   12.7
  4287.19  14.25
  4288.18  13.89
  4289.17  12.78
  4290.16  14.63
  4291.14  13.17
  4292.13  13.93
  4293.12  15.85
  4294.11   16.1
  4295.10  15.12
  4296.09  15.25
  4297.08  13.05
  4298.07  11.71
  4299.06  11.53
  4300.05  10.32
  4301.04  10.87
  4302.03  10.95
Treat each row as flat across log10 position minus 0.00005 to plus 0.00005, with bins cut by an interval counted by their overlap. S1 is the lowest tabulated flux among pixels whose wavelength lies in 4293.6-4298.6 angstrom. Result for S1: 11.71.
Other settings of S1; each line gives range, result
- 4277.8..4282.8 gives 14.62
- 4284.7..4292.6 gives 12.7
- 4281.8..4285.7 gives 15.04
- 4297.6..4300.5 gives 10.32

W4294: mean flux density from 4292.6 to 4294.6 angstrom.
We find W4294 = 15.9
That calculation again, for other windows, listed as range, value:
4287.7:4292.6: 13.7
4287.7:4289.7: 13.3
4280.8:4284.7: 15.4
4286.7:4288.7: 14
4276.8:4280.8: 16.4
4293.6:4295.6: 15.6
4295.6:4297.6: 14.1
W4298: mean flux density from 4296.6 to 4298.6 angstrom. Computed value 12.4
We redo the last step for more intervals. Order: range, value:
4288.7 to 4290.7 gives 13.7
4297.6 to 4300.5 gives 11.2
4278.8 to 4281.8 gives 15.8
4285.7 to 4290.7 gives 13.7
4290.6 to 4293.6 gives 14.3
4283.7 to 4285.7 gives 15.3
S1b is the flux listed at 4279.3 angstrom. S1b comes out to 17.3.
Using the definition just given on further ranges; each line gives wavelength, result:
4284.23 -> 15.04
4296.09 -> 15.25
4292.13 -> 13.93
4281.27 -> 14.62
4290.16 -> 14.63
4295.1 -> 15.12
